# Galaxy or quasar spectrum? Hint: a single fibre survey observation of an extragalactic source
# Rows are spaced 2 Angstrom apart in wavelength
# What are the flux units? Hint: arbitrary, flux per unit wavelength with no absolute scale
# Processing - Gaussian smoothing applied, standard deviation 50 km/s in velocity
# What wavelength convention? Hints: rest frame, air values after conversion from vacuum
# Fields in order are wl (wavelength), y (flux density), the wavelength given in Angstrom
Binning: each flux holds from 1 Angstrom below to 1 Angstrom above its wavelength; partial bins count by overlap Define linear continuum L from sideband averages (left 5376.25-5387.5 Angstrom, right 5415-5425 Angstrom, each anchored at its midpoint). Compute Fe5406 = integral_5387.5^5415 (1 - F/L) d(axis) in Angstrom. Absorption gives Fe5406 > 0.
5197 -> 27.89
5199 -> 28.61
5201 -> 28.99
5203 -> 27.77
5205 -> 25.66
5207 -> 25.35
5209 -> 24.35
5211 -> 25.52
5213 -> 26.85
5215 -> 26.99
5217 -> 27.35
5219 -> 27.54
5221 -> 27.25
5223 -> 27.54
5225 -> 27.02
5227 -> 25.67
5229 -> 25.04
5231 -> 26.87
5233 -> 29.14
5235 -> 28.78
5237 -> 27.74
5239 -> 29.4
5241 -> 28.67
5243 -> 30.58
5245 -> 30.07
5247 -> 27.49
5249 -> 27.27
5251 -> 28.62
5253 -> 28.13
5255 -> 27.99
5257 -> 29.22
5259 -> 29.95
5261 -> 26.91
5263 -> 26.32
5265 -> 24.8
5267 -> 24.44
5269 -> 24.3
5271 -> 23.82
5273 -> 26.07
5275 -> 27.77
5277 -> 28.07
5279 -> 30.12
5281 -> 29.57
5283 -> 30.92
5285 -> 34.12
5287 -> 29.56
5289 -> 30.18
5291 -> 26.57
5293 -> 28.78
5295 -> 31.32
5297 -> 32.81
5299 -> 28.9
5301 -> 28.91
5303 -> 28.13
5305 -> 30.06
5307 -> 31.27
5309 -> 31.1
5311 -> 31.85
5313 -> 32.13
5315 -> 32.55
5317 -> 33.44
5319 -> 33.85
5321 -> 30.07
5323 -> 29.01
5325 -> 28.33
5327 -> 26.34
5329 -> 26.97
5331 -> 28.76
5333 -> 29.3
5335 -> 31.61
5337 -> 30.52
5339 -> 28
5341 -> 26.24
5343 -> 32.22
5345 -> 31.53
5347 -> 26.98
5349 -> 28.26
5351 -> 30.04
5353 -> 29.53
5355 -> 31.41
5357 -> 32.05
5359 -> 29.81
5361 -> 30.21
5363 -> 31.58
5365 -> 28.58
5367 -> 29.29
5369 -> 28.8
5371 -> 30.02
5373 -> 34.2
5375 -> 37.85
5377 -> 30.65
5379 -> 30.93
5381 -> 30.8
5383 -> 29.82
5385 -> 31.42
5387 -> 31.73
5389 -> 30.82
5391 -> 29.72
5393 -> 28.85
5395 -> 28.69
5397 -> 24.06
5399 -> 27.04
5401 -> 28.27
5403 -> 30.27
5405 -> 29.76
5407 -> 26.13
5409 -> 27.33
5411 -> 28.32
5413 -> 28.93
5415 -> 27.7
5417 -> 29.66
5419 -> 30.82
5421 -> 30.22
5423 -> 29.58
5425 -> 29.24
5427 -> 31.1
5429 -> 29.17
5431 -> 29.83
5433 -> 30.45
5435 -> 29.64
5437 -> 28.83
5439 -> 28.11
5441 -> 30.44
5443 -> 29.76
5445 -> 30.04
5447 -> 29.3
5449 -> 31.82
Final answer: 1.8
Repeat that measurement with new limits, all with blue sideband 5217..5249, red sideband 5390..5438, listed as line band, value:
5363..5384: -1.8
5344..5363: -1.0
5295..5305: -0.6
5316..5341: -1.0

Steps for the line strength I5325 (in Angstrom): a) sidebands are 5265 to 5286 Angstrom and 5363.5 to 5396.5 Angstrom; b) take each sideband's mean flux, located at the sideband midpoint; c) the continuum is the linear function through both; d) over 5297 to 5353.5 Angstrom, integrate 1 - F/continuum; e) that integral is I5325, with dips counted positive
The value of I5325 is -1.50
